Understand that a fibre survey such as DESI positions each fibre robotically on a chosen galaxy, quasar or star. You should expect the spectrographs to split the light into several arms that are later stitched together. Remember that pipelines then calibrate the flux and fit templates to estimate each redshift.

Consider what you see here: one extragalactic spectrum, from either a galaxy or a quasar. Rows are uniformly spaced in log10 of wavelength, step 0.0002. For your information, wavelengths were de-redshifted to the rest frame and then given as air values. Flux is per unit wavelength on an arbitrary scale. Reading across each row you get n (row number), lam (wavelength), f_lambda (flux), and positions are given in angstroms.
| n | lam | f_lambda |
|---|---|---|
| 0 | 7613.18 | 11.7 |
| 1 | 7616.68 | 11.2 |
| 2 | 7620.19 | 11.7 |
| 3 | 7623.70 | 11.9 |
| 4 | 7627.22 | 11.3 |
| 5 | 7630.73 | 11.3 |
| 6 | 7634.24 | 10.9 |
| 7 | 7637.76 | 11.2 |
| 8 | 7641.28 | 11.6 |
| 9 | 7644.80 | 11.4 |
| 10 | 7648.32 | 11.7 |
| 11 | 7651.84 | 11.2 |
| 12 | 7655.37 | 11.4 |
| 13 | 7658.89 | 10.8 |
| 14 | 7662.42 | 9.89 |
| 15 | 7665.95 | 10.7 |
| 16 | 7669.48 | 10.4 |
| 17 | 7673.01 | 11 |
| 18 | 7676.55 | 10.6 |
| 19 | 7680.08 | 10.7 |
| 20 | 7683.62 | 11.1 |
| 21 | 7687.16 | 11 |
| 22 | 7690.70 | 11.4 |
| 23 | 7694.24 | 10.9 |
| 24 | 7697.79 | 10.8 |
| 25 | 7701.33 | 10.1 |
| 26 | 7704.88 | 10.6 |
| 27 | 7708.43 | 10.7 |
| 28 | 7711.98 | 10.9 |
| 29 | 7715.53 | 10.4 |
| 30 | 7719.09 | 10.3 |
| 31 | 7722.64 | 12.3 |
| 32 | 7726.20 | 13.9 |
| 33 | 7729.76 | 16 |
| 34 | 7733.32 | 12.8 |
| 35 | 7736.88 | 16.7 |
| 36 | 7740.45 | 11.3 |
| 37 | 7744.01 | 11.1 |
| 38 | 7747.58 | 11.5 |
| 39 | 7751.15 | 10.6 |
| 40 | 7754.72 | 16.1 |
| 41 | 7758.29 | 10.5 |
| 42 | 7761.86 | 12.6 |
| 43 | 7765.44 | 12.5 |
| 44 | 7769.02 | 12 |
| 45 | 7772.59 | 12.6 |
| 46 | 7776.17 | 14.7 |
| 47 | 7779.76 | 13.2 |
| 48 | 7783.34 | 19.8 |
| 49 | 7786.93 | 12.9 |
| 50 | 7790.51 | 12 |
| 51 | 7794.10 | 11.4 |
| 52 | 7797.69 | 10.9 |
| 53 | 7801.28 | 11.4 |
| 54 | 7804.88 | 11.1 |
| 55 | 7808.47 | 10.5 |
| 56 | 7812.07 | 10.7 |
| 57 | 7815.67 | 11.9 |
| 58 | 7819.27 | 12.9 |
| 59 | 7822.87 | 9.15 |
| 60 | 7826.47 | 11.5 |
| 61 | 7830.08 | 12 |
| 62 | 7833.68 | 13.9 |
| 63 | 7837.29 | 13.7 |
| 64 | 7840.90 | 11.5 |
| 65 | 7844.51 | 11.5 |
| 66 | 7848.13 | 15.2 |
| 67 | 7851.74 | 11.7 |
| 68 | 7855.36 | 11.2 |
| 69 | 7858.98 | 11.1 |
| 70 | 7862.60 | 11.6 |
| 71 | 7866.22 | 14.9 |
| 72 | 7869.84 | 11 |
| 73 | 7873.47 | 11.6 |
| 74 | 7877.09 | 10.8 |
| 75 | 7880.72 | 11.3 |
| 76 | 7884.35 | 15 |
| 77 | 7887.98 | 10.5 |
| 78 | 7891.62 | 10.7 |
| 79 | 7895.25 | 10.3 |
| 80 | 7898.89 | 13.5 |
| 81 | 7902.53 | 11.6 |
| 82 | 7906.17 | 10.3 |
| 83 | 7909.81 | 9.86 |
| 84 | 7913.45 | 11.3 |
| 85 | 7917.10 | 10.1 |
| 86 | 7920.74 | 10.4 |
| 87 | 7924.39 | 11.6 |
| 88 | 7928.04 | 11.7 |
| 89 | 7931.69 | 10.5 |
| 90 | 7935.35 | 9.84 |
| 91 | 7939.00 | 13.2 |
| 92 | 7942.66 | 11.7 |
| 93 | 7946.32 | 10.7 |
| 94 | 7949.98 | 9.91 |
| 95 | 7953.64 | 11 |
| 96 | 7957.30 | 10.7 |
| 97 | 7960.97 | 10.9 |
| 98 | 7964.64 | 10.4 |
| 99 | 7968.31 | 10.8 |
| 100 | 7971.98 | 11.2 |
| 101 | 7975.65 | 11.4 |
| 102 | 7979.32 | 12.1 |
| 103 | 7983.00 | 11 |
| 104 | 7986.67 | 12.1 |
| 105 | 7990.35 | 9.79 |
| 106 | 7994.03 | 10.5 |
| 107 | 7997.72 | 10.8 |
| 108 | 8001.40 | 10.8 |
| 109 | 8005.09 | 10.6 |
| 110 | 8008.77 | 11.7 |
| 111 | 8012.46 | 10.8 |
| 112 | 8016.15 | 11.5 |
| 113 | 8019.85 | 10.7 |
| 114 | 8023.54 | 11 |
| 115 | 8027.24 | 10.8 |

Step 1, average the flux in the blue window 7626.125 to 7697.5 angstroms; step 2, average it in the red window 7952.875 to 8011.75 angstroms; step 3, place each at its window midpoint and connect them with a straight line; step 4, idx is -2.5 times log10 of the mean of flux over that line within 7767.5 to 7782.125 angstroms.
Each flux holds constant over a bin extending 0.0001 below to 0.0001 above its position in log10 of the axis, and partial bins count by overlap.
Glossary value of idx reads -0.21 mag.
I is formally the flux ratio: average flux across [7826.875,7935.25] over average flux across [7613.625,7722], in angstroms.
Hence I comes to 1.1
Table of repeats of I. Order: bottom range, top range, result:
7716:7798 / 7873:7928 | 0.87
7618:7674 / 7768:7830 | 1.10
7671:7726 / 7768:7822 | 1.14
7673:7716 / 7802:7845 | 1.08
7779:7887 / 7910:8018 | 0.90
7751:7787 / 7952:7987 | 0.82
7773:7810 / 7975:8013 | 0.86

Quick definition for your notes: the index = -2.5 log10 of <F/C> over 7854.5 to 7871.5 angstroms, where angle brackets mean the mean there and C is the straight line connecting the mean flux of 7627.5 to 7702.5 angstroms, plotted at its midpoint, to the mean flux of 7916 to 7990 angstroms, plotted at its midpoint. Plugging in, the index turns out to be -0.09 mag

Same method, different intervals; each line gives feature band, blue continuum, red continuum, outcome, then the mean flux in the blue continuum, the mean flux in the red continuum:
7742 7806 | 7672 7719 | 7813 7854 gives -0.09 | 10.8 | 12.2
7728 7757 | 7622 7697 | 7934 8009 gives -0.19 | 11.1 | 11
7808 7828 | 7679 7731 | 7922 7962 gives 0.01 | 11.4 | 11.1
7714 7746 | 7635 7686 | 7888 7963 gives -0.16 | 11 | 11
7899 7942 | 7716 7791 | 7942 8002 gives 0.03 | 13.1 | 10.9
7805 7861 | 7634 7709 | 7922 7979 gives -0.08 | 10.9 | 11.1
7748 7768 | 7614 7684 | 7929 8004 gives -0.12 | 11.1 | 11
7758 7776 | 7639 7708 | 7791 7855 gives -0.09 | 10.9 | 11.8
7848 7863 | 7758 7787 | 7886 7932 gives 0.01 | 13.6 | 11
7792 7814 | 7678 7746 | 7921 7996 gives 0.04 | 11.7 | 11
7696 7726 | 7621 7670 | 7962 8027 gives 0.02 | 11.1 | 11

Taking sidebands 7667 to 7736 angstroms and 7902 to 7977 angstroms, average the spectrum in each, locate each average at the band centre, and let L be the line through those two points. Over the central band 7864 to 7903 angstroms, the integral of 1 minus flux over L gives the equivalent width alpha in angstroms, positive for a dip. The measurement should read -3.2 angstroms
